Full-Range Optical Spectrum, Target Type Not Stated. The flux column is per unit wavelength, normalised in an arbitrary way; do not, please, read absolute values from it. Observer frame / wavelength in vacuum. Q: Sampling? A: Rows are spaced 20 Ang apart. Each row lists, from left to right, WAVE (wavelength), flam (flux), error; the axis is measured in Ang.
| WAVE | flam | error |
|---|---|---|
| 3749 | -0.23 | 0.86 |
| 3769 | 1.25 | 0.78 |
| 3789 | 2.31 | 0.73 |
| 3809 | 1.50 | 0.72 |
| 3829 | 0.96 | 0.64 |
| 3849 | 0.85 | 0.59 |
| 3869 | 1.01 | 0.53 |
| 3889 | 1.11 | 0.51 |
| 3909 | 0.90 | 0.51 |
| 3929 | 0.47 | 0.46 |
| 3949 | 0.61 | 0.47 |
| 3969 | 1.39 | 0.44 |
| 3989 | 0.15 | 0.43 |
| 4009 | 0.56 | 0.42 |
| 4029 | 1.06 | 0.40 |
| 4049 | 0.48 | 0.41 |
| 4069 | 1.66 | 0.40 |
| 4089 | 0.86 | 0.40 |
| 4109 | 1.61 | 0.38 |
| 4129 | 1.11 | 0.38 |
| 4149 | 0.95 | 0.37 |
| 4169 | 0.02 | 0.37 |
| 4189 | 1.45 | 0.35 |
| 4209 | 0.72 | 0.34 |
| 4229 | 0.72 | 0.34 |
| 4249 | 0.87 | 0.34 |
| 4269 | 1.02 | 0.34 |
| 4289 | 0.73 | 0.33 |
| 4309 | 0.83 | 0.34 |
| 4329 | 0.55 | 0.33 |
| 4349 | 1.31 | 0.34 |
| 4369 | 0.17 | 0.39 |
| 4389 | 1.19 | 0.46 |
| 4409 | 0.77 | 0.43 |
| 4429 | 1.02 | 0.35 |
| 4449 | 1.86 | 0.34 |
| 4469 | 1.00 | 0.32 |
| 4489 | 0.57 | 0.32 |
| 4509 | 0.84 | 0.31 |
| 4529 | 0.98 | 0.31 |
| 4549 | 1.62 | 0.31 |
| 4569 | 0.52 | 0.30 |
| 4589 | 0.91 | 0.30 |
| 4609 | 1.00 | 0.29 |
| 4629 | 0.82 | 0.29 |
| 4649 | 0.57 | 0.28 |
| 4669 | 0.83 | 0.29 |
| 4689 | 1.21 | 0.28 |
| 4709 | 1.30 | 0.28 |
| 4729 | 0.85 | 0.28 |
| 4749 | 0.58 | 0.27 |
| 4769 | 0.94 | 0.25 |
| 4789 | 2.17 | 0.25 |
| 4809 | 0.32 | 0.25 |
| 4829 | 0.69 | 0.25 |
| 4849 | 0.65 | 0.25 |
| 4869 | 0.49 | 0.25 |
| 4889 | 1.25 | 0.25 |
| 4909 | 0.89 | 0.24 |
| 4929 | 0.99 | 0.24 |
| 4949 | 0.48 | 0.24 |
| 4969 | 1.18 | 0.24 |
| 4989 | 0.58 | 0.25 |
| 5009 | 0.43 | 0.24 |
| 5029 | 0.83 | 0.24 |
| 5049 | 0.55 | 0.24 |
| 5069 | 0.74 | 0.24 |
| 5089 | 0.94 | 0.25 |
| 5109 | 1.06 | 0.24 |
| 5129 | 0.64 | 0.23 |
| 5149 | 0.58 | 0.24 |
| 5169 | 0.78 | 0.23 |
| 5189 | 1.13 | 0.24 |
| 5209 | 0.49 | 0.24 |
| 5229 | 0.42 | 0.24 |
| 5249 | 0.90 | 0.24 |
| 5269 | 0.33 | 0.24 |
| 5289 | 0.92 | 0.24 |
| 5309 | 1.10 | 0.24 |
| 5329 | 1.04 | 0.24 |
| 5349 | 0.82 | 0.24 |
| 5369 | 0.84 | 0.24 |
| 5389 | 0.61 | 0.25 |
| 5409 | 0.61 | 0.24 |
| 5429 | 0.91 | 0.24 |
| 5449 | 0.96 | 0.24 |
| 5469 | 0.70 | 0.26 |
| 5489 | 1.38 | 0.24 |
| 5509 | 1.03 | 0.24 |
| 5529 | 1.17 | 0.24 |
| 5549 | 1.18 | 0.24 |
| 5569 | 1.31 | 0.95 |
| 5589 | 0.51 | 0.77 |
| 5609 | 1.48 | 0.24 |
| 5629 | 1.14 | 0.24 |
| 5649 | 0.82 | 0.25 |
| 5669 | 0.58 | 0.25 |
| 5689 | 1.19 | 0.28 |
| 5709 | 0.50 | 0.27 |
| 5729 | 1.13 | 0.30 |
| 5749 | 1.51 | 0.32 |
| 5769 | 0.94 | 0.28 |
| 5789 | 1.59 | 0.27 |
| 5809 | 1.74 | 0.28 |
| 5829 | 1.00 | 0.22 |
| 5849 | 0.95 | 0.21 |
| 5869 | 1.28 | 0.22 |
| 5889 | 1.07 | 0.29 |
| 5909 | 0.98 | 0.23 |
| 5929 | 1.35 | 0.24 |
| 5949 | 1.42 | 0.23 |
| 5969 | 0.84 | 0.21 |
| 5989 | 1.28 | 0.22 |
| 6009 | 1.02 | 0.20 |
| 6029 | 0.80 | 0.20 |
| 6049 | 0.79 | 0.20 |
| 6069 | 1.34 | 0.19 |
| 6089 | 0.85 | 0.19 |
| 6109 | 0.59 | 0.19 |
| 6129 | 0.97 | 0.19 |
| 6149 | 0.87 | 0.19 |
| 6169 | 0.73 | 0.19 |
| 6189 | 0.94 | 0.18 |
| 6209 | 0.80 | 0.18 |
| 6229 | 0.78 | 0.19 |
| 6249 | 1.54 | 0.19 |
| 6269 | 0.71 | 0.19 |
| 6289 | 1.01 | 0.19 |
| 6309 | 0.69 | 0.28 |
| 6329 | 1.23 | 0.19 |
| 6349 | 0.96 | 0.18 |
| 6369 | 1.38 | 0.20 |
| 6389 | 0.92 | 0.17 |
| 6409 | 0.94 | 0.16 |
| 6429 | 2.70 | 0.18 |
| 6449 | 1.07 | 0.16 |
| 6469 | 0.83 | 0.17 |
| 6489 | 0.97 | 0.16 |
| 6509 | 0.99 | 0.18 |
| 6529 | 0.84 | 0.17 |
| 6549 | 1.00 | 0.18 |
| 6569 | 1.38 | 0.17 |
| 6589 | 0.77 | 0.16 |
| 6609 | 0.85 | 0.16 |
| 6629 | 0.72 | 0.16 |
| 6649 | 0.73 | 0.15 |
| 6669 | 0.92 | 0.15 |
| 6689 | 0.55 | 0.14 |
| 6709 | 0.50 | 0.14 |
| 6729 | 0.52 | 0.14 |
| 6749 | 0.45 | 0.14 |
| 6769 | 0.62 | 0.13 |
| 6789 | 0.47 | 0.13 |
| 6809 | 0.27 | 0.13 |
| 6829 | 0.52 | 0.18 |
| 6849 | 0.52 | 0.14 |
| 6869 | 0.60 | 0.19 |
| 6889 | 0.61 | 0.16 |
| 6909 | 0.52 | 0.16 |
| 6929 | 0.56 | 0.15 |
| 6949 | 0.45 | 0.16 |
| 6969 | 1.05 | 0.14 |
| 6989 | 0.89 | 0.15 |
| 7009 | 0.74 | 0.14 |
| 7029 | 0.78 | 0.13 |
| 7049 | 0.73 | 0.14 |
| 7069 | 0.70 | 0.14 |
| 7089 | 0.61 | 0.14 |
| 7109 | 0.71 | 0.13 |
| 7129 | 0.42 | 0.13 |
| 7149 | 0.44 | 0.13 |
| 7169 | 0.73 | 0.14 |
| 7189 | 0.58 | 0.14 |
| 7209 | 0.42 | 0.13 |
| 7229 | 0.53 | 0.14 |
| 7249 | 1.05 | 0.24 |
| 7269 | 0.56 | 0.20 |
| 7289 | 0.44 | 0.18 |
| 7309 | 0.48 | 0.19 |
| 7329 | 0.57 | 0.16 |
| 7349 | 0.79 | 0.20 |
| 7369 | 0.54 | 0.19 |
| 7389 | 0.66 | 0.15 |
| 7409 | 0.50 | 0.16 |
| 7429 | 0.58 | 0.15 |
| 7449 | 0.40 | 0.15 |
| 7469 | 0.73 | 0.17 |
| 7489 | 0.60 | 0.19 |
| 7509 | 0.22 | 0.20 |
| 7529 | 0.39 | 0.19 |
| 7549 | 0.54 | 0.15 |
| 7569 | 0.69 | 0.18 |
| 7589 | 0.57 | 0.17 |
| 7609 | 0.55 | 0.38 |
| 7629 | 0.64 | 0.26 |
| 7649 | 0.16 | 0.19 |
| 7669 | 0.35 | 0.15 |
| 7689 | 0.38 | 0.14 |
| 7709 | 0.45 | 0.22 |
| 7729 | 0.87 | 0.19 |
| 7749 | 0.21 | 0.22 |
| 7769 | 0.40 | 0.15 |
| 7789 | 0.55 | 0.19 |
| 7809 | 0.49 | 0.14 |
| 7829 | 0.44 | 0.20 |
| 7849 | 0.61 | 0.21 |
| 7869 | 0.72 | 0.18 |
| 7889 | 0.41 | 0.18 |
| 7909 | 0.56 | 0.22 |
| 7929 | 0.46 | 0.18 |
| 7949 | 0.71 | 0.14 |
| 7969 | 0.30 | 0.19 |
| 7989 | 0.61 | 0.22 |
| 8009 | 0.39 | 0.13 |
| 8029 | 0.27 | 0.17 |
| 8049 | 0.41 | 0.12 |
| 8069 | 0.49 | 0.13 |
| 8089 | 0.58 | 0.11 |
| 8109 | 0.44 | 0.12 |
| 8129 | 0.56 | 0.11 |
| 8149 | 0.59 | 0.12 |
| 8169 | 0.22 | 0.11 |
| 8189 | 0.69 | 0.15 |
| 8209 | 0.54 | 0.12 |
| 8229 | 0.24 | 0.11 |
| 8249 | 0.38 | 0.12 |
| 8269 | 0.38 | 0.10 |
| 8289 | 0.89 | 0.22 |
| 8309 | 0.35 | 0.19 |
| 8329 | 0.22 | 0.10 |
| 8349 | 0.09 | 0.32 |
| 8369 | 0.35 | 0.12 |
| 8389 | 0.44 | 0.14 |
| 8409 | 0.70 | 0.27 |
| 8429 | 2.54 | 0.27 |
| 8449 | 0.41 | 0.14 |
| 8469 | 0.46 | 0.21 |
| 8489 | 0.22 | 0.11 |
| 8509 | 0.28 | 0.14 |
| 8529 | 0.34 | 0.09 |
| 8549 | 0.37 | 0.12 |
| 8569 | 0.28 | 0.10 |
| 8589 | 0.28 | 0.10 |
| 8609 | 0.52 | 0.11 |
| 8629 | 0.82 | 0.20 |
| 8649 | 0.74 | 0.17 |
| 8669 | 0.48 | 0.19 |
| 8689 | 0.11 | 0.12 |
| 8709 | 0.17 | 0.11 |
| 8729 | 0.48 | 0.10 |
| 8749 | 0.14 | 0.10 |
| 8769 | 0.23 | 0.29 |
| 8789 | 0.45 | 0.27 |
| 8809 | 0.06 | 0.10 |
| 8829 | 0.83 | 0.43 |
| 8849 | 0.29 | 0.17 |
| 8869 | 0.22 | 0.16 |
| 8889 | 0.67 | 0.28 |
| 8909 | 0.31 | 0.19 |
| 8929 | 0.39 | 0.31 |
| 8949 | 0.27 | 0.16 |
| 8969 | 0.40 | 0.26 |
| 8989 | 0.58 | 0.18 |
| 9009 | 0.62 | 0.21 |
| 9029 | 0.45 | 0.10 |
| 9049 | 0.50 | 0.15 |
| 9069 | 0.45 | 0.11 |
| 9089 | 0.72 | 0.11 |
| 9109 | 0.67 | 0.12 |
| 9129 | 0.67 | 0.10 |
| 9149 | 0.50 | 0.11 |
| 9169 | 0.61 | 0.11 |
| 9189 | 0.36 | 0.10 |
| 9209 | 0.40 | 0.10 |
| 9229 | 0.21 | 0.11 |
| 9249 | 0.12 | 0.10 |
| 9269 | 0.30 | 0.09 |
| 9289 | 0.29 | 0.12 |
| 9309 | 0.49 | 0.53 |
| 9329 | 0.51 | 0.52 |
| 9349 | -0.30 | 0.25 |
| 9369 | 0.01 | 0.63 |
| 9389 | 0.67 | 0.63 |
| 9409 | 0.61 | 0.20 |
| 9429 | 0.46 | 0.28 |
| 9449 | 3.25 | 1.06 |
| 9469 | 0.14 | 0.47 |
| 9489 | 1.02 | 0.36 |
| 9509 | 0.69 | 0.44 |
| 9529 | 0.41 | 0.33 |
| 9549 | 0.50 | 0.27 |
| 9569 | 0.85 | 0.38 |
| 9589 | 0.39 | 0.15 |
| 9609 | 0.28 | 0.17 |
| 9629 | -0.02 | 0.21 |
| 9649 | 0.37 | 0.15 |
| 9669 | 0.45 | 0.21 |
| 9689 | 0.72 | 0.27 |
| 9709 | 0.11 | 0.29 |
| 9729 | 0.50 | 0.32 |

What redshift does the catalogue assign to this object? 0.28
